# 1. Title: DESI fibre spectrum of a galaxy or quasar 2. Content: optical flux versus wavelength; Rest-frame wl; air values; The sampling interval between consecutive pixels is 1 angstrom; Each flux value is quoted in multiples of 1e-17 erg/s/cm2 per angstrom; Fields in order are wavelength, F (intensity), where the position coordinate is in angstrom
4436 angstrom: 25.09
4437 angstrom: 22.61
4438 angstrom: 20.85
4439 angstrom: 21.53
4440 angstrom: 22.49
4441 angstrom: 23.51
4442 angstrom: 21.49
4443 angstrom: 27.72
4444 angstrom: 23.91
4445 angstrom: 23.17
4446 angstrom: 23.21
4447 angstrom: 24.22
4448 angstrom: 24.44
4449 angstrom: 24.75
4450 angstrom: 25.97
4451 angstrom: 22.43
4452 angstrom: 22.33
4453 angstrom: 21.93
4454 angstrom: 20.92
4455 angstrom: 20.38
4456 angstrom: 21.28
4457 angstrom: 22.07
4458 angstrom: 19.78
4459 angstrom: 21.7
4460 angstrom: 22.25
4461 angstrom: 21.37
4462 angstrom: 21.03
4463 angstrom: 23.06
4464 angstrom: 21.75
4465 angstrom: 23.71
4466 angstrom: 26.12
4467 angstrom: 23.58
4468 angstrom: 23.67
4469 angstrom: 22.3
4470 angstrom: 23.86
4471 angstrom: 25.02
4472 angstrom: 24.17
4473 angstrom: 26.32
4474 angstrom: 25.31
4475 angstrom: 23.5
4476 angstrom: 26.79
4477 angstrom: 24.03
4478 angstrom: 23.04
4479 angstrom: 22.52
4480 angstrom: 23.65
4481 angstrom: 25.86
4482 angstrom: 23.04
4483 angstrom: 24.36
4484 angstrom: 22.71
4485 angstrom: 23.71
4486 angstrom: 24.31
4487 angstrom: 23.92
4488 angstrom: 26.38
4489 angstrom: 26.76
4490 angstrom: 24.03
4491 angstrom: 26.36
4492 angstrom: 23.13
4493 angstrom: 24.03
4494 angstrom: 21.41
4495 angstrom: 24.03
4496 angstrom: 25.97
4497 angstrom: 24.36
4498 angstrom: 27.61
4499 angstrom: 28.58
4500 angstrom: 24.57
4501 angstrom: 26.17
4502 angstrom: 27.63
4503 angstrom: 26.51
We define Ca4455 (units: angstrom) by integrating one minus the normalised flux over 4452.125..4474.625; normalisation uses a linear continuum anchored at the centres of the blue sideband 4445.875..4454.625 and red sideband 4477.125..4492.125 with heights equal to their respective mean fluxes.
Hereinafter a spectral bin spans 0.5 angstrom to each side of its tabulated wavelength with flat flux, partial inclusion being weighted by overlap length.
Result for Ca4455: 0.9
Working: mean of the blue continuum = 23.3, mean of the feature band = 22.8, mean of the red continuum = 24.3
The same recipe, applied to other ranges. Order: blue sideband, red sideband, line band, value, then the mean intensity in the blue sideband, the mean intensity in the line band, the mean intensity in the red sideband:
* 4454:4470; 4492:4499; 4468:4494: -0.7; 22.3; 24.3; 24.8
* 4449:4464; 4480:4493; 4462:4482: -0.6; 22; 24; 24.5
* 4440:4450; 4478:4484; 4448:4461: 1.0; 24.1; 22.2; 23.7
